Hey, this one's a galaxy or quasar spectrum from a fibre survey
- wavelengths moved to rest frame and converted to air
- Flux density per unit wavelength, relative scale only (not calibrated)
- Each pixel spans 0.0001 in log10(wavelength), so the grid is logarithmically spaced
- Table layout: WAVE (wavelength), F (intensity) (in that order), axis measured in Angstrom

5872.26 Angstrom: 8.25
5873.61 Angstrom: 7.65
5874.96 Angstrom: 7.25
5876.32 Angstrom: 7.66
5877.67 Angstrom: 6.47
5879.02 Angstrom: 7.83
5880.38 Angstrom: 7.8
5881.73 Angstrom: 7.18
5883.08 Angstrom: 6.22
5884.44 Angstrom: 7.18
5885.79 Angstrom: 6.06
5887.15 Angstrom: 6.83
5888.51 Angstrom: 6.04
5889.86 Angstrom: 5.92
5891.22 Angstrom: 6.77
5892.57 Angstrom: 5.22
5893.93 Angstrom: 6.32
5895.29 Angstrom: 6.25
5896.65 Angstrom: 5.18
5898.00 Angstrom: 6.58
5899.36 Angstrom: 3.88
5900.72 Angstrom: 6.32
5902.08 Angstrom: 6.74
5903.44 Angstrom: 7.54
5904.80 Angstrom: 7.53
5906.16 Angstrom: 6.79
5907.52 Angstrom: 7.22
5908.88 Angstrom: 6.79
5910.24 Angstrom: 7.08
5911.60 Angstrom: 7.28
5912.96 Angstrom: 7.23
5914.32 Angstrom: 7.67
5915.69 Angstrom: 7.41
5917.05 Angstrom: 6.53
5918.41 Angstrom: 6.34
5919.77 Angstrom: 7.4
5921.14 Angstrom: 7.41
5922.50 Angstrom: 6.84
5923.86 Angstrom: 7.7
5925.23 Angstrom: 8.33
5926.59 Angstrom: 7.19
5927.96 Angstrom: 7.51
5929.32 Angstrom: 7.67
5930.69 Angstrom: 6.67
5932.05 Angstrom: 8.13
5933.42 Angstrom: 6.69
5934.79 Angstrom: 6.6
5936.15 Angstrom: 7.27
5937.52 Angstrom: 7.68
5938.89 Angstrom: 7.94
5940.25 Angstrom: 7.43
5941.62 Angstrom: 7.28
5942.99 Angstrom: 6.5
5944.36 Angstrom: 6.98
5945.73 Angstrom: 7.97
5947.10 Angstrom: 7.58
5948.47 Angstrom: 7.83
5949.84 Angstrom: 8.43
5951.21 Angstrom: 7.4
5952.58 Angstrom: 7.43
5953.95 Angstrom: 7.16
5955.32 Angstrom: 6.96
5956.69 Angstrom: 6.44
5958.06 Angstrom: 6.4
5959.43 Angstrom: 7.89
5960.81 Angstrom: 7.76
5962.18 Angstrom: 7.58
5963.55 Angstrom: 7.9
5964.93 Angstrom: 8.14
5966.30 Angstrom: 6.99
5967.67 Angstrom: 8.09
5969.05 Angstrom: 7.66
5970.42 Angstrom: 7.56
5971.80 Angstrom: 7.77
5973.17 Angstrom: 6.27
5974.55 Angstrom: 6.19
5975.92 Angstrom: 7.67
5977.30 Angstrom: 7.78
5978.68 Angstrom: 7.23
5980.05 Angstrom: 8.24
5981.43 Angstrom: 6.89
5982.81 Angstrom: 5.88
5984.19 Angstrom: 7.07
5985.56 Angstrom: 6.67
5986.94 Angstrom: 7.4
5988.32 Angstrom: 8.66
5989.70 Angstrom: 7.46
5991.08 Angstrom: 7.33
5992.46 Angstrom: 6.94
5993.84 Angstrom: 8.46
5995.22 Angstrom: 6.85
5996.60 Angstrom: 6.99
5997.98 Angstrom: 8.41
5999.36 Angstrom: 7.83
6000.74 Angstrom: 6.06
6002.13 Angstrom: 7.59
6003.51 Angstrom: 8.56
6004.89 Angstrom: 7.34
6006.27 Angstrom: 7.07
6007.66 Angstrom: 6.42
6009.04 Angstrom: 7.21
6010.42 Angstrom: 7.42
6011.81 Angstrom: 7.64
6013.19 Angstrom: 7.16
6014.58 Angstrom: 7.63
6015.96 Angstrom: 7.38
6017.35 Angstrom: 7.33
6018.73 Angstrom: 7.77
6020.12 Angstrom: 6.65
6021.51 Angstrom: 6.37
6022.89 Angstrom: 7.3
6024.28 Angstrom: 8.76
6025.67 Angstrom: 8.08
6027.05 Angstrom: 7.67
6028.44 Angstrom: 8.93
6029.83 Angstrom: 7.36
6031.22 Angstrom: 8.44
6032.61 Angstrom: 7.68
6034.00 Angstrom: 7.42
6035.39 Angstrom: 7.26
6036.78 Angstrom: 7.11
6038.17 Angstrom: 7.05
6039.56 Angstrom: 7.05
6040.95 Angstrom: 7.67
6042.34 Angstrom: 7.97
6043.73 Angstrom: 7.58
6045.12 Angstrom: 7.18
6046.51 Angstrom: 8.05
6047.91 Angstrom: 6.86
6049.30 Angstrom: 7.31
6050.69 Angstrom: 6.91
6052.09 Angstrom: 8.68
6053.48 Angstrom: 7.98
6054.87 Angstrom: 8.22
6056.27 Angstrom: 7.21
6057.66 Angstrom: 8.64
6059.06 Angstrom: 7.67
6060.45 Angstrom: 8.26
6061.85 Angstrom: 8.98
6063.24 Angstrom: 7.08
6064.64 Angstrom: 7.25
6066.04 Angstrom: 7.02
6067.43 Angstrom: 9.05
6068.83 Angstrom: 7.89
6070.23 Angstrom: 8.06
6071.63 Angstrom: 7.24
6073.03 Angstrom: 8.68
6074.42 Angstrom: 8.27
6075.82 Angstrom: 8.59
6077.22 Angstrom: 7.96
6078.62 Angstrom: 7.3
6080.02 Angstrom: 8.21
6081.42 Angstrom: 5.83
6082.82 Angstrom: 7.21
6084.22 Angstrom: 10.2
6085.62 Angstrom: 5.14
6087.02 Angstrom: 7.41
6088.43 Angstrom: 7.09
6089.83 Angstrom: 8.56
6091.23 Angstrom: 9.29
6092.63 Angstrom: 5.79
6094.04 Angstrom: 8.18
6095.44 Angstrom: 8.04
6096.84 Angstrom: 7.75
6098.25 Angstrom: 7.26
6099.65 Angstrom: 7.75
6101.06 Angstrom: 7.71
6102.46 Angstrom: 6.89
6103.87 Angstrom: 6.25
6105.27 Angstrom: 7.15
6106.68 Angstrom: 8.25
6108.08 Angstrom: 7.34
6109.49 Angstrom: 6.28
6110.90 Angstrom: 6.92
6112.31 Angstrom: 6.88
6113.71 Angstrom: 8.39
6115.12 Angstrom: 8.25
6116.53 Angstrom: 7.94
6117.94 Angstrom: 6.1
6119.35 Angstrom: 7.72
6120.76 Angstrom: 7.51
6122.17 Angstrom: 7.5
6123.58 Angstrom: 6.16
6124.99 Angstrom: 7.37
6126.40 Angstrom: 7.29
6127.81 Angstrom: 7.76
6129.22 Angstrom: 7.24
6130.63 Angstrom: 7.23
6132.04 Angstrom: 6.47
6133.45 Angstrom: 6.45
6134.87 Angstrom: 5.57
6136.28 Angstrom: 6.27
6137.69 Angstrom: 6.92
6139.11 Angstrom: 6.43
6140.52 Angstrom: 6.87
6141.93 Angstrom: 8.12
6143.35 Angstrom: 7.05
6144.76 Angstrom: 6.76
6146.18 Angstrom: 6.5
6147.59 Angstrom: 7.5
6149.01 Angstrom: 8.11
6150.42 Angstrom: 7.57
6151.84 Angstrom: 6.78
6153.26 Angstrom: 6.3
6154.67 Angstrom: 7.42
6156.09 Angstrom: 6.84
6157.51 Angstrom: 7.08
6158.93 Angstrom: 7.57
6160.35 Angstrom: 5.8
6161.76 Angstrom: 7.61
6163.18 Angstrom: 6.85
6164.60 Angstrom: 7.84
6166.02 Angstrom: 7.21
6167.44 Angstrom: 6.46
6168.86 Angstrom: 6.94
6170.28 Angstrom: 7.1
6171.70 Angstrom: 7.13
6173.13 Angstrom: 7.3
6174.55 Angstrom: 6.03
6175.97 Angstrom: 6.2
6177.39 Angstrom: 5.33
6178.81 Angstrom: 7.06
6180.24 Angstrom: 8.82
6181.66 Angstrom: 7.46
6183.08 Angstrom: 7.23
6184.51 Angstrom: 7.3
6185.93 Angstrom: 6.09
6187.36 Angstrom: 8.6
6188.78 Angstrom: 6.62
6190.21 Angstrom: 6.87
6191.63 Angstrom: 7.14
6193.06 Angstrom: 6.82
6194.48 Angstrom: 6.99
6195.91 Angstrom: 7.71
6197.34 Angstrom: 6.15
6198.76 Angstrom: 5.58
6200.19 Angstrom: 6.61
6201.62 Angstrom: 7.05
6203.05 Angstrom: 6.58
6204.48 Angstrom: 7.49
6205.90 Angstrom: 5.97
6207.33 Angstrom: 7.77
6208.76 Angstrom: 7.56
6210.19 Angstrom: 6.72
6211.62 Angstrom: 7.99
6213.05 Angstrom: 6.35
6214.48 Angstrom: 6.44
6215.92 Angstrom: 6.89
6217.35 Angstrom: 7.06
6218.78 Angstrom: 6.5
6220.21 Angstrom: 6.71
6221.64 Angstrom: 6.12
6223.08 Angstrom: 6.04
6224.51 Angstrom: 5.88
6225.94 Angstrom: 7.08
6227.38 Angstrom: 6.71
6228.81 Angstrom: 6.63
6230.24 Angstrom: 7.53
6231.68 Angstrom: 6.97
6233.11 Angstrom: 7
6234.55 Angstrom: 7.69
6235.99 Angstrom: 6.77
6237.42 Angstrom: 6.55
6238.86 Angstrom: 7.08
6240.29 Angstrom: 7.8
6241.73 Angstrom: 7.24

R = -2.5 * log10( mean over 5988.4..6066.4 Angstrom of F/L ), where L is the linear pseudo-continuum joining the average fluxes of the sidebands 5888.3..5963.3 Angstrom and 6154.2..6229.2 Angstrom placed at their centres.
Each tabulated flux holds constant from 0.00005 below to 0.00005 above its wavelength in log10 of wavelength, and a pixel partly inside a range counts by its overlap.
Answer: -0.09 mag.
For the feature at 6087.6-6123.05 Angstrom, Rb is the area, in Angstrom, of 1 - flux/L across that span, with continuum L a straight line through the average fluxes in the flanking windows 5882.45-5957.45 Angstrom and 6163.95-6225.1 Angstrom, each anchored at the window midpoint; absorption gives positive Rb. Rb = -2.9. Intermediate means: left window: 6.97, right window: 6.88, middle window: 7.46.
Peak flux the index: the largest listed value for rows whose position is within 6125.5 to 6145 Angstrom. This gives 8.12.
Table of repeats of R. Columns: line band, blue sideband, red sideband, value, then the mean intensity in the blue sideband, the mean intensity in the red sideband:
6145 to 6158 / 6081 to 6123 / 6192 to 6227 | 0.00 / 7.43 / 6.75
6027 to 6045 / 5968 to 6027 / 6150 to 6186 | -0.05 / 7.36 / 6.98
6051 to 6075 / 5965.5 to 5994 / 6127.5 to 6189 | -0.12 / 7.33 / 6.99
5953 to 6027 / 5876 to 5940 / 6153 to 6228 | -0.07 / 6.91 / 6.89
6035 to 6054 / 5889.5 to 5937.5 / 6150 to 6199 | -0.08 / 6.88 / 6.98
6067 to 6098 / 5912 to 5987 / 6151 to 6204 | -0.10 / 7.32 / 6.93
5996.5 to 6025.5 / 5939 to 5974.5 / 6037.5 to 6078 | 0.03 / 7.4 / 7.81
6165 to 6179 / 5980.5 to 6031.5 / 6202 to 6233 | 0.04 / 7.43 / 6.82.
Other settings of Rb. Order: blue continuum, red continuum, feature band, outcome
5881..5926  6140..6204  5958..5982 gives -2.4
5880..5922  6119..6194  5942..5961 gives -1.7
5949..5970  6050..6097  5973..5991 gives 0.8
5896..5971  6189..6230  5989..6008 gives -0.8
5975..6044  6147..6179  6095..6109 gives -0.5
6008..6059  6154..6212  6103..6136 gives 0.6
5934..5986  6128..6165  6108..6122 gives -0.6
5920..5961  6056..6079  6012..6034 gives 0.4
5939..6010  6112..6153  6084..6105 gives -0.9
